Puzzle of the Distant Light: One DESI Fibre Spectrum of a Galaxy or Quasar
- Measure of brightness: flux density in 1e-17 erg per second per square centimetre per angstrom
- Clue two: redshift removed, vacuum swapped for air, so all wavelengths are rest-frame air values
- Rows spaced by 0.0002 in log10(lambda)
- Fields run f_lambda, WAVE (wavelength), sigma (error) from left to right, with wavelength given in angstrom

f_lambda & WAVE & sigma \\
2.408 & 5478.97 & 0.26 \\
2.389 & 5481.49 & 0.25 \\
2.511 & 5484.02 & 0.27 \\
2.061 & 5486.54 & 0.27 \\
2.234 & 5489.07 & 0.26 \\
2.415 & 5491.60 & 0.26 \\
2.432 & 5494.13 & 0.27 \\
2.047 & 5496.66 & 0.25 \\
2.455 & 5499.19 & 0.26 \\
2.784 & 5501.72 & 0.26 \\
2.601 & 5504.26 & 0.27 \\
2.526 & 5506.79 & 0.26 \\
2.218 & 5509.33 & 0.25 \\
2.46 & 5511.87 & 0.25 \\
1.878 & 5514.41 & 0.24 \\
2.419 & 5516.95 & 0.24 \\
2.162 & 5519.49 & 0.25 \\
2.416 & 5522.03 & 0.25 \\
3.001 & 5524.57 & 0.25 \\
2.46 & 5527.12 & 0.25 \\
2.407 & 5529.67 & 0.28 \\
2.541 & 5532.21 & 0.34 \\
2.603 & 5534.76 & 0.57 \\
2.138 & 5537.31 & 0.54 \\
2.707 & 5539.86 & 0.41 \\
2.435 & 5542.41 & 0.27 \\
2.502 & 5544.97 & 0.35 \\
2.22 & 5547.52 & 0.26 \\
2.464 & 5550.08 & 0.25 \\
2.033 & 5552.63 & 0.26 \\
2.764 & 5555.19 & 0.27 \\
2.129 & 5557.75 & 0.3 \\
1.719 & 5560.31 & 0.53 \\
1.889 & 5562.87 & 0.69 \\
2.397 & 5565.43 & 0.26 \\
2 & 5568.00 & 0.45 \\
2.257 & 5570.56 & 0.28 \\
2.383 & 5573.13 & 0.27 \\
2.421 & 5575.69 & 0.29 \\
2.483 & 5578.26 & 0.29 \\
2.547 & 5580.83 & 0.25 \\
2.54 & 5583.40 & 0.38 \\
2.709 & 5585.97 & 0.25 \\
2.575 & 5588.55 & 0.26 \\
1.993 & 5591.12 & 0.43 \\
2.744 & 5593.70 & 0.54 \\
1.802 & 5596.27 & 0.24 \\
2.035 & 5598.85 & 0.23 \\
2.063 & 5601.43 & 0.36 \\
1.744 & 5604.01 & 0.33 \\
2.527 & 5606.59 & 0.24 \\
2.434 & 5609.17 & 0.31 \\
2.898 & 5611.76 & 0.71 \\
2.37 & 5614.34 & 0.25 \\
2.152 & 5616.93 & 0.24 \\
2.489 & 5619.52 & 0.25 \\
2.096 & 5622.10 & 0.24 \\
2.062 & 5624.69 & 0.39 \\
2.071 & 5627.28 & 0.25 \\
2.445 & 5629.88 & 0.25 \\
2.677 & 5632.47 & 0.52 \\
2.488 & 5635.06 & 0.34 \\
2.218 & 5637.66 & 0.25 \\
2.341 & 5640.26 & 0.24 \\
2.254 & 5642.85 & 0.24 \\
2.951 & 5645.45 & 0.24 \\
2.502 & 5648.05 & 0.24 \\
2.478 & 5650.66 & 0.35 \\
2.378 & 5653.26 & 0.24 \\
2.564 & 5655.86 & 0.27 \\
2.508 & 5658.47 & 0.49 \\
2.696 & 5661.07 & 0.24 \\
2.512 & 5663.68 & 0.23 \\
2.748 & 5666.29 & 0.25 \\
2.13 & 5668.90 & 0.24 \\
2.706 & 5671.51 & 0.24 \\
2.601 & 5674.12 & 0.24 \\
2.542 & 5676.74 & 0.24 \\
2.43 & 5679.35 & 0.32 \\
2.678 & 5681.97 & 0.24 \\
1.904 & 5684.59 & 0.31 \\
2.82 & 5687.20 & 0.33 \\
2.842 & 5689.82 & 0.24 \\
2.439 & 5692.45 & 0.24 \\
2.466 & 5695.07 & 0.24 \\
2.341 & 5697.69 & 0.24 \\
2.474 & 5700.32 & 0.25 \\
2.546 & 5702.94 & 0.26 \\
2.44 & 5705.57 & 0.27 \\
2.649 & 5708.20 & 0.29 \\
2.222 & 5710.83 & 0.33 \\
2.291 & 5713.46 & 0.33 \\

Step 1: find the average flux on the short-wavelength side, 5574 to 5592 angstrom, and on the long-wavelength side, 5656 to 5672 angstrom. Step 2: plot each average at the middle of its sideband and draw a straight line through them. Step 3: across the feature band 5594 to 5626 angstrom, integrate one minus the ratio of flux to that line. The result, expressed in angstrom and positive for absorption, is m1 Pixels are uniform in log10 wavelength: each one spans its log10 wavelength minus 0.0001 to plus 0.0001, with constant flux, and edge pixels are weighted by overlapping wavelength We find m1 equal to 3.3 angstrom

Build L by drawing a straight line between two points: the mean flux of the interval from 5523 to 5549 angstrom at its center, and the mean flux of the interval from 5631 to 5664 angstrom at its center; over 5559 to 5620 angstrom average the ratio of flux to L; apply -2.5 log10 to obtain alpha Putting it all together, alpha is 0.09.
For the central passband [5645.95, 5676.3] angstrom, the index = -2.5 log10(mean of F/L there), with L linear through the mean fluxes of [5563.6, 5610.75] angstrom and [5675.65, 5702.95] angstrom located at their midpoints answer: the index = -0.04 mag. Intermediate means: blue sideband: 2.31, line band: 2.54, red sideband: 2.5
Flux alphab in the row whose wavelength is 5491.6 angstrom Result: 2.415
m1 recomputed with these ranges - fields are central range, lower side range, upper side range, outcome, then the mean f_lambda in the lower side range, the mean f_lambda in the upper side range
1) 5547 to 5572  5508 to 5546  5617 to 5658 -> 2.4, 2.42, 2.4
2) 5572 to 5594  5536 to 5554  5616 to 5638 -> -1.3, 2.36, 2.31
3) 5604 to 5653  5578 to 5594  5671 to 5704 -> 2.2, 2.5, 2.52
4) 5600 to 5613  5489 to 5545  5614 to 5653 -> 0.3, 2.43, 2.37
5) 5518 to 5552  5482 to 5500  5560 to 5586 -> -2.2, 2.31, 2.31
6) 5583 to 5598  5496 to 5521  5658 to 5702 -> 0.4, 2.36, 2.52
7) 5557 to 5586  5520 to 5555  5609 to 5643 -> 1.7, 2.46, 2.36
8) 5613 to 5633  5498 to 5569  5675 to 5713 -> 1.2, 2.37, 2.48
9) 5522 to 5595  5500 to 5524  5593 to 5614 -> -1.8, 2.4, 2.27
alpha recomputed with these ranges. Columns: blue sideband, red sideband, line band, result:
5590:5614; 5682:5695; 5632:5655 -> -0.041 mag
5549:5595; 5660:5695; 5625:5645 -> 0.040 mag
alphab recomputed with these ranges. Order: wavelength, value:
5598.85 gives 2.035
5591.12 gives 1.993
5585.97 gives 2.709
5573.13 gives 2.383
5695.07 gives 2.466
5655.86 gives 2.564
